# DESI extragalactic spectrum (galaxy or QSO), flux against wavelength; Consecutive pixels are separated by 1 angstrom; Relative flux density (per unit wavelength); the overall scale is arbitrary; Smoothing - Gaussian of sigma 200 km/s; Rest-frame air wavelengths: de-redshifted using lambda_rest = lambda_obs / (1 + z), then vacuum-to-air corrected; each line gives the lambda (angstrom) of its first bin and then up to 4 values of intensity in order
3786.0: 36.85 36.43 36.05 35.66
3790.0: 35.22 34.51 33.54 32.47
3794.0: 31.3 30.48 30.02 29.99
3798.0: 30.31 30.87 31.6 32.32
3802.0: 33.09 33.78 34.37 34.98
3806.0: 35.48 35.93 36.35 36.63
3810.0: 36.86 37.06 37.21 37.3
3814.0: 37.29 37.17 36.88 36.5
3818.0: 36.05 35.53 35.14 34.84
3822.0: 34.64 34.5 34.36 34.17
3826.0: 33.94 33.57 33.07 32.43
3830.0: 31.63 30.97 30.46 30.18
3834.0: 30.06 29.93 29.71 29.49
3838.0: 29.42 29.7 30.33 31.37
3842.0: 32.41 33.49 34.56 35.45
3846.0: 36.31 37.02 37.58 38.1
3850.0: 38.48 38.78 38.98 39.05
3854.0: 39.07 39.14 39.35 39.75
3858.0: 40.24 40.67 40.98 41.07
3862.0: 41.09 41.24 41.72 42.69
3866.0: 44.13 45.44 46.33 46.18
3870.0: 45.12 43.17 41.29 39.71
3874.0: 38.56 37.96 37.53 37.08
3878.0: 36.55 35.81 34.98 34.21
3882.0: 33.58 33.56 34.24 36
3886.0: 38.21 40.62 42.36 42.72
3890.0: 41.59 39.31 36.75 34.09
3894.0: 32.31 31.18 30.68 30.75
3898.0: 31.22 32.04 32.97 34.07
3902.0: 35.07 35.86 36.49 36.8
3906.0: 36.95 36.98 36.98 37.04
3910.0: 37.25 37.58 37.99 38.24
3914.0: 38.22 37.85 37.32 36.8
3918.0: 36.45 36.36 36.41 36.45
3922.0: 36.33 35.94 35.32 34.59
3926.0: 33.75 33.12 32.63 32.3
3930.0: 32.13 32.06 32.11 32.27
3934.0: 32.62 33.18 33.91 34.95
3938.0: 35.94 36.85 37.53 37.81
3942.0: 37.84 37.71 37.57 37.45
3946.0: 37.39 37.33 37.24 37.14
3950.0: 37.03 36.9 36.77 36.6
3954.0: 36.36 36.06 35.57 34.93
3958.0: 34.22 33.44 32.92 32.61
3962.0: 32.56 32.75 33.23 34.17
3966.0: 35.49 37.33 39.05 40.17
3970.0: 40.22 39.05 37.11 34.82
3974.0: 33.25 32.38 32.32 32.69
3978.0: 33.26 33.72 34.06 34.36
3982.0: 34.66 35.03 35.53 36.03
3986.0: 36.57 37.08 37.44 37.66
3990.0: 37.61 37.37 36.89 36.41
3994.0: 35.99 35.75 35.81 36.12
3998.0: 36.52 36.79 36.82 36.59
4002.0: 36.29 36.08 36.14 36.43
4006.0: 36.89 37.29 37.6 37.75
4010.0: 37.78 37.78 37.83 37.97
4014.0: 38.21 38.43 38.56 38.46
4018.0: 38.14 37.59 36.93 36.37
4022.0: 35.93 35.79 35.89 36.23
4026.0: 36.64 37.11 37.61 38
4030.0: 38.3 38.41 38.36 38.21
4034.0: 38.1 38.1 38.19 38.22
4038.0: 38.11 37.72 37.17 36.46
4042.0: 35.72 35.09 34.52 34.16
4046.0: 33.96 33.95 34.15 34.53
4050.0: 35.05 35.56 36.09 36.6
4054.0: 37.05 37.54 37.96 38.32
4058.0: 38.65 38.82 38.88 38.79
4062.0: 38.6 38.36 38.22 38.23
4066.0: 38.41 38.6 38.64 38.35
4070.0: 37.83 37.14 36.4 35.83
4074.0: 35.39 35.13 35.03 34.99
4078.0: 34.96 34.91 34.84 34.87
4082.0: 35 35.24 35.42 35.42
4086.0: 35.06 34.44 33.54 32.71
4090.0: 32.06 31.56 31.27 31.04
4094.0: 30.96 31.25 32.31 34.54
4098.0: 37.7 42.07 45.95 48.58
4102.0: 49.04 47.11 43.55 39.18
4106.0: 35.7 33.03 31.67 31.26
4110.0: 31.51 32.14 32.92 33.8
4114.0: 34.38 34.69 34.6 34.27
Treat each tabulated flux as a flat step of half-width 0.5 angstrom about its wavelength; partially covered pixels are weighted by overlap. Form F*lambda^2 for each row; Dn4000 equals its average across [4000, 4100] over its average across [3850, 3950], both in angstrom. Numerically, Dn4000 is 1.06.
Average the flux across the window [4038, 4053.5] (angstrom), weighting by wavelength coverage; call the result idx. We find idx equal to 35.5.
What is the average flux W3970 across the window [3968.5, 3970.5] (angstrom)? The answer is 40.2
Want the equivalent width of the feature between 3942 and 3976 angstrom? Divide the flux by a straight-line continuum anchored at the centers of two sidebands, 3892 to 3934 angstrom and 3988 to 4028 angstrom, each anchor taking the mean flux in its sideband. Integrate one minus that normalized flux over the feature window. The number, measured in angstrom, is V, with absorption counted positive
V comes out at 0.0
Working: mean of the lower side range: 34.9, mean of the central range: 35.9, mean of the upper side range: 37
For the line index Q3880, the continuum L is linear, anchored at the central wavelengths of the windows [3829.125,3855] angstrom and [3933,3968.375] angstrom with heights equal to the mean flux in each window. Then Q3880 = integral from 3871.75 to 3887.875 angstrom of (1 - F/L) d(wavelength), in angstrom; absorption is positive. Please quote -1.16 angstrom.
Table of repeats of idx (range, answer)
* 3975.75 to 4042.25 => 36.8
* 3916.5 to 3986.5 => 35.3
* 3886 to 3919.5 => 36.4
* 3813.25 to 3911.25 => 36.4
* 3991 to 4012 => 36.7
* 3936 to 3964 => 35.9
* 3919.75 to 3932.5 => 34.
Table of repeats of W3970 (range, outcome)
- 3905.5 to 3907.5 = 37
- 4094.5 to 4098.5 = 34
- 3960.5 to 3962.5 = 32.6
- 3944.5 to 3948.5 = 37.4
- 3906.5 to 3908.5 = 37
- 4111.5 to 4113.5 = 33.4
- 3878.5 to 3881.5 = 35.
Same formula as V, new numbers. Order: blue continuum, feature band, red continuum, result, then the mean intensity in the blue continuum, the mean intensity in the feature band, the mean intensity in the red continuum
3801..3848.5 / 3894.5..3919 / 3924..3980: -0.6 angstrom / 34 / 35.5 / 35.2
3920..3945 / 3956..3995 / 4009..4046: 0.6 angstrom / 34.9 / 35.4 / 37.2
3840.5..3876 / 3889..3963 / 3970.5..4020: 4.9 angstrom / 39.6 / 35.5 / 36.4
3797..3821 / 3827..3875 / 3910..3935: -2.8 angstrom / 35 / 37.1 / 35.2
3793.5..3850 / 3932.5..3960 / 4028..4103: -0.6 angstrom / 33.7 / 36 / 36.7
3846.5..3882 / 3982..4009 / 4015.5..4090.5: 0.7 angstrom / 39.9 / 36.6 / 36.6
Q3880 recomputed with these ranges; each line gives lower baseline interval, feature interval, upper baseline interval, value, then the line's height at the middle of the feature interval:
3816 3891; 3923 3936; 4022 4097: 1.2 angstrom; 36.6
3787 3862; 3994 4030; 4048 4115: -1.1 angstrom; 35.9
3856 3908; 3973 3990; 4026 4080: 1.2 angstrom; 37.4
